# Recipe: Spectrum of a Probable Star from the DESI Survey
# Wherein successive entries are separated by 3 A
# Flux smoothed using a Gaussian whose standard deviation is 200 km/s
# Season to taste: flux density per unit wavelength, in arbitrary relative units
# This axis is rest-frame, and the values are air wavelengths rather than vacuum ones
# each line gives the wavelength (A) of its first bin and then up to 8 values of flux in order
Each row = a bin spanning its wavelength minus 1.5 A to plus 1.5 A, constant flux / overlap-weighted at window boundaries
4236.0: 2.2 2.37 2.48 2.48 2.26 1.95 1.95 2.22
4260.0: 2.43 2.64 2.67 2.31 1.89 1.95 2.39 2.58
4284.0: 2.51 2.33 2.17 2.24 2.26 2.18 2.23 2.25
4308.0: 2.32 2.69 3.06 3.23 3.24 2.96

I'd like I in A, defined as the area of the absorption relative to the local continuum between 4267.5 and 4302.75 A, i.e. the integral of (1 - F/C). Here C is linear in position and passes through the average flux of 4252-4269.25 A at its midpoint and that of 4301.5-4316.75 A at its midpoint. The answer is 3.2 A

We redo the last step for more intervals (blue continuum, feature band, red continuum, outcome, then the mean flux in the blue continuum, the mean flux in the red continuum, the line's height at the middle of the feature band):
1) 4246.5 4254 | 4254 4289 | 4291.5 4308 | -3.1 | 2.07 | 2.24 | 2.15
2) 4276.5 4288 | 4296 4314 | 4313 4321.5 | 3.4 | 2.46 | 3.18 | 2.93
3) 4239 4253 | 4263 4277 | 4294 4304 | 0.0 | 2.29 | 2.23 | 2.26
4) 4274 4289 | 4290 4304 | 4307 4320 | 2.1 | 2.36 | 2.89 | 2.62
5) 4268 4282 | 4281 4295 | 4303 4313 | -0.2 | 2.21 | 2.44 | 2.3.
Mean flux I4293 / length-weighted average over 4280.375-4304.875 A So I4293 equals 2.3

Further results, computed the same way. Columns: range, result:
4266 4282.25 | 2.26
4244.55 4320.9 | 2.39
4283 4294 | 2.31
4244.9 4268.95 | 2.32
